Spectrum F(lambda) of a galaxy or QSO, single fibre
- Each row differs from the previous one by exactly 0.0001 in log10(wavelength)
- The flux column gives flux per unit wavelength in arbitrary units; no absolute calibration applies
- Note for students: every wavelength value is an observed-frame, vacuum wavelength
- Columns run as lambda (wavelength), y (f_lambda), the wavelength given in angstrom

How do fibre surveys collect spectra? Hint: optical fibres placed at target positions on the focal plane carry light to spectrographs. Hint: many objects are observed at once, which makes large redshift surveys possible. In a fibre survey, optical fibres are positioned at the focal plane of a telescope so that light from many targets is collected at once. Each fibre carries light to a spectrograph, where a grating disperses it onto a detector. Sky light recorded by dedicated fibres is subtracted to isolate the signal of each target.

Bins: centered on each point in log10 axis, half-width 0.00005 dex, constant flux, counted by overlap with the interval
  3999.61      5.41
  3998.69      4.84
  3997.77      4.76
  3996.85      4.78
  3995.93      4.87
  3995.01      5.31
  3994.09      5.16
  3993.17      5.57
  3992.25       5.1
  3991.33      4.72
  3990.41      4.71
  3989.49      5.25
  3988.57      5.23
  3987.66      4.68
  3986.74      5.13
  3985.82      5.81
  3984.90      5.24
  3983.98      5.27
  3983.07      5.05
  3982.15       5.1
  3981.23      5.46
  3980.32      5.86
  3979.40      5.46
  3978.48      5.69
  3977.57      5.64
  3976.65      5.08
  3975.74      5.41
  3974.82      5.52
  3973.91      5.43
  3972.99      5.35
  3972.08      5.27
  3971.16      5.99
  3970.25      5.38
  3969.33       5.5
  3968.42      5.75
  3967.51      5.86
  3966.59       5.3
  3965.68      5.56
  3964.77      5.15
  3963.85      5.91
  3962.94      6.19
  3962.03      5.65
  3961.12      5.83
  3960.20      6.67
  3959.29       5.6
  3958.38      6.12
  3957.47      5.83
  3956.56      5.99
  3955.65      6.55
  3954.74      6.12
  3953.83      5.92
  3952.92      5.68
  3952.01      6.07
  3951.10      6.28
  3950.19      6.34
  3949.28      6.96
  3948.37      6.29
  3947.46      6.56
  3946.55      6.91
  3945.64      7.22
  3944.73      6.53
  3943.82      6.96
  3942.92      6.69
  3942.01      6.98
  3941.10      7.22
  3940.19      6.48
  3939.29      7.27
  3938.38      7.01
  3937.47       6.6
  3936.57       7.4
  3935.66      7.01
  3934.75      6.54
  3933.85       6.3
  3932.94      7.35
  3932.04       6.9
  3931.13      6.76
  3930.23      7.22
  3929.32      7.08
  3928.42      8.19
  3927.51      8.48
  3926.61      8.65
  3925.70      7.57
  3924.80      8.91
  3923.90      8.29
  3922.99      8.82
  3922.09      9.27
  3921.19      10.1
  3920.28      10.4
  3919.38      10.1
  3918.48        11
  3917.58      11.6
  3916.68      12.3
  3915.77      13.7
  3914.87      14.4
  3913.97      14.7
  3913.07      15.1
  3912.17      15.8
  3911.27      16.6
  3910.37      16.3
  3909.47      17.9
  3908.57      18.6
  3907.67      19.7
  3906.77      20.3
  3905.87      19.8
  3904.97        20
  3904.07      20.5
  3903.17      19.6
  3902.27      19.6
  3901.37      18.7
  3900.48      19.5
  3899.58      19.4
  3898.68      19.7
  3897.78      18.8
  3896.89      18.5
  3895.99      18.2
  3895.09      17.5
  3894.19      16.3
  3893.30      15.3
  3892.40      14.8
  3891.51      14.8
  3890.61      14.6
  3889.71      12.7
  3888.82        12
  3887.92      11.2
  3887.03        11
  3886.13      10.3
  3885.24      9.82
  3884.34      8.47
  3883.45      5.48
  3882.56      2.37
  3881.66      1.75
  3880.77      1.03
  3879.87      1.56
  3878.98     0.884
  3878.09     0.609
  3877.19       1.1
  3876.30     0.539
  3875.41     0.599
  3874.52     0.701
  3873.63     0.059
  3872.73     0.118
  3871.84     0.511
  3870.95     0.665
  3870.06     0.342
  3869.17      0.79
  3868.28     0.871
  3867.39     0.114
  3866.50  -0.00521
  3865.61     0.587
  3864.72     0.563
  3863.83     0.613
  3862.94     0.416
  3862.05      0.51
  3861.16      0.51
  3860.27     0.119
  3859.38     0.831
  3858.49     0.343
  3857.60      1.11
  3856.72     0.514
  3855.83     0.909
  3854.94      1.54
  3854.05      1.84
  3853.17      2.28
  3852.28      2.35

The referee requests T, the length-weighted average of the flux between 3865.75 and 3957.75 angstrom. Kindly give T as 9.3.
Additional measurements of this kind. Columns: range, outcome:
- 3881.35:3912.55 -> 15.4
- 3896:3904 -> 19.2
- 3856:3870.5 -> 0.522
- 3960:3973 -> 5.68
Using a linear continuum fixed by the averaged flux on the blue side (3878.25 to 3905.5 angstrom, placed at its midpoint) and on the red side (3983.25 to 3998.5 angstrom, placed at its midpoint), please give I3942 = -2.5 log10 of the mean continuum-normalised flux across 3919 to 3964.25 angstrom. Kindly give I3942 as 0.27 mag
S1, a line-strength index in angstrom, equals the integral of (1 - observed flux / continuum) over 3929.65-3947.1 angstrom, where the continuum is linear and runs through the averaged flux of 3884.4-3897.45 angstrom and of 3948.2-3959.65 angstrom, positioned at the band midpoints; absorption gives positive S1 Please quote 2.4 angstrom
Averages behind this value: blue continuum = 14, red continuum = 6.14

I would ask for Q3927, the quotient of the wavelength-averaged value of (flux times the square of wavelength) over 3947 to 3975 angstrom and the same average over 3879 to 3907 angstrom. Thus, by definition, 0.44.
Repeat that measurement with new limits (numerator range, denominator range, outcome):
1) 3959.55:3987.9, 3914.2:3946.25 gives 0.67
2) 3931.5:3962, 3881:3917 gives 0.44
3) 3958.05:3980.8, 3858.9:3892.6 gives 1.59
